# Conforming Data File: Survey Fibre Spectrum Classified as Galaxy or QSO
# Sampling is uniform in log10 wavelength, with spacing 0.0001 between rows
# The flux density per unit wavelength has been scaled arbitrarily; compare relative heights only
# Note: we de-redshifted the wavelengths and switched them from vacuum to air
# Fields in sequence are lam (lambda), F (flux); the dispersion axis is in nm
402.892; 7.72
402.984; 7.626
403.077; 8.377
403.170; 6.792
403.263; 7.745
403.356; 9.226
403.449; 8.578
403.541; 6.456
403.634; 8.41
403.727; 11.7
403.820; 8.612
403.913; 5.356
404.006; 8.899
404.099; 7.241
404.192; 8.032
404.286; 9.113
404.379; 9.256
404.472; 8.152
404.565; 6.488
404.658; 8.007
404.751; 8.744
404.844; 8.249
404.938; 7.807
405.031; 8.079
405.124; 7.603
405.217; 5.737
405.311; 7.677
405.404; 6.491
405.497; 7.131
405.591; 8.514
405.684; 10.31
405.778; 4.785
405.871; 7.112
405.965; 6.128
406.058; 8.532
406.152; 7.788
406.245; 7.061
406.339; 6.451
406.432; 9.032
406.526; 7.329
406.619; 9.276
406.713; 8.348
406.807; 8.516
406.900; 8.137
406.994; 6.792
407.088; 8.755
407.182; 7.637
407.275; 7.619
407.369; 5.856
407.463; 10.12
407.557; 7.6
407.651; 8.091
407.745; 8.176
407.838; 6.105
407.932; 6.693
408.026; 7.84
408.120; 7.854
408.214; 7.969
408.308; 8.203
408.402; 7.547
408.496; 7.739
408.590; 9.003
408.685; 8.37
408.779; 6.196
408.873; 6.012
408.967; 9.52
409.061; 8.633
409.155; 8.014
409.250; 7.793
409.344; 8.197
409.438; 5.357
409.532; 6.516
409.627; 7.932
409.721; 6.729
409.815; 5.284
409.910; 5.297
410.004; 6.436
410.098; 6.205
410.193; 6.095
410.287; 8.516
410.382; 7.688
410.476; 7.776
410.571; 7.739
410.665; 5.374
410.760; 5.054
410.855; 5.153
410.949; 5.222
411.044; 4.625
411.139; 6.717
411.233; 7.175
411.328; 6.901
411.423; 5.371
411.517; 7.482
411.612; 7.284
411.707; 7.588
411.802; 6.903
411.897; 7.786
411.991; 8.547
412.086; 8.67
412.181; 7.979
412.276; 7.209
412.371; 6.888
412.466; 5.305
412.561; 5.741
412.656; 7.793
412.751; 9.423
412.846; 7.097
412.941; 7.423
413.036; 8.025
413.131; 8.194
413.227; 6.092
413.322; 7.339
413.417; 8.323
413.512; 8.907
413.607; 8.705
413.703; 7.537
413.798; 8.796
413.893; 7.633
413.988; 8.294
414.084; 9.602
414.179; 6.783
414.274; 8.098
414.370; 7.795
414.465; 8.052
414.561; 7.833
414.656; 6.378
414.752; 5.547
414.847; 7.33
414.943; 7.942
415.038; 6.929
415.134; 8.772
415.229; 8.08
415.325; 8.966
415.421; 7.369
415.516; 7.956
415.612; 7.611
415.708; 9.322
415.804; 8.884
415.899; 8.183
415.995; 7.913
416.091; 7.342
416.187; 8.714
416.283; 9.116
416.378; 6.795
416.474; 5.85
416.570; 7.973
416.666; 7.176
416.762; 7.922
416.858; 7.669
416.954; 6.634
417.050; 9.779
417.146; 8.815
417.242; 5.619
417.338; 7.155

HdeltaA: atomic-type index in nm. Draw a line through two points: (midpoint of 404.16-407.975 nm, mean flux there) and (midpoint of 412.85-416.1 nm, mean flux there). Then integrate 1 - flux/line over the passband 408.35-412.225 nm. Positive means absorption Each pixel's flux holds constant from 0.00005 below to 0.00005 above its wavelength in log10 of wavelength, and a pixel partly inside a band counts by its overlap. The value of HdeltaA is 0.38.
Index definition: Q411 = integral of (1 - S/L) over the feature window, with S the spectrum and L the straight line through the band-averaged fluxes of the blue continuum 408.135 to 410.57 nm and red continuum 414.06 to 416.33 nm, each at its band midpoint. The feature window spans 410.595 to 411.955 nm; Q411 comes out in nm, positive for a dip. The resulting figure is 0.21 nm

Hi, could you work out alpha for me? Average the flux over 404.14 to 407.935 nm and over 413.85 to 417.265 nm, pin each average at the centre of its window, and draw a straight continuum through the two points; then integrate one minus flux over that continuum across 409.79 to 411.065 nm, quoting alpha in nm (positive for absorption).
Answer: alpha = 0.25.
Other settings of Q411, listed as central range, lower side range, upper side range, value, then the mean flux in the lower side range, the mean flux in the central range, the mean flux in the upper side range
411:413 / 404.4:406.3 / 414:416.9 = 0.15 nm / 7.54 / 7.15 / 7.8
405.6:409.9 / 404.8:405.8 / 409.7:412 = -0.30 nm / 7.55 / 7.61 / 6.57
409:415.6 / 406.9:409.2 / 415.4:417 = 0.42 nm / 7.77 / 7.29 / 7.8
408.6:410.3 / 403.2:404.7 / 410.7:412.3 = 0.02 nm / 8.19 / 7.07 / 6.79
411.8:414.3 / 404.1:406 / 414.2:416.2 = 0.01 nm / 7.67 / 7.76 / 7.83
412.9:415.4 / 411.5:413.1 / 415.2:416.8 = -0.03 nm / 7.49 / 7.82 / 7.95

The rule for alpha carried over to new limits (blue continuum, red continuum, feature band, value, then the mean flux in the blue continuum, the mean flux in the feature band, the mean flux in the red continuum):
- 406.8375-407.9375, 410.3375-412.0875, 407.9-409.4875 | -0.075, 7.68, 7.71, 6.74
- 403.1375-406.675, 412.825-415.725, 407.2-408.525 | 0.028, 7.84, 7.67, 7.82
